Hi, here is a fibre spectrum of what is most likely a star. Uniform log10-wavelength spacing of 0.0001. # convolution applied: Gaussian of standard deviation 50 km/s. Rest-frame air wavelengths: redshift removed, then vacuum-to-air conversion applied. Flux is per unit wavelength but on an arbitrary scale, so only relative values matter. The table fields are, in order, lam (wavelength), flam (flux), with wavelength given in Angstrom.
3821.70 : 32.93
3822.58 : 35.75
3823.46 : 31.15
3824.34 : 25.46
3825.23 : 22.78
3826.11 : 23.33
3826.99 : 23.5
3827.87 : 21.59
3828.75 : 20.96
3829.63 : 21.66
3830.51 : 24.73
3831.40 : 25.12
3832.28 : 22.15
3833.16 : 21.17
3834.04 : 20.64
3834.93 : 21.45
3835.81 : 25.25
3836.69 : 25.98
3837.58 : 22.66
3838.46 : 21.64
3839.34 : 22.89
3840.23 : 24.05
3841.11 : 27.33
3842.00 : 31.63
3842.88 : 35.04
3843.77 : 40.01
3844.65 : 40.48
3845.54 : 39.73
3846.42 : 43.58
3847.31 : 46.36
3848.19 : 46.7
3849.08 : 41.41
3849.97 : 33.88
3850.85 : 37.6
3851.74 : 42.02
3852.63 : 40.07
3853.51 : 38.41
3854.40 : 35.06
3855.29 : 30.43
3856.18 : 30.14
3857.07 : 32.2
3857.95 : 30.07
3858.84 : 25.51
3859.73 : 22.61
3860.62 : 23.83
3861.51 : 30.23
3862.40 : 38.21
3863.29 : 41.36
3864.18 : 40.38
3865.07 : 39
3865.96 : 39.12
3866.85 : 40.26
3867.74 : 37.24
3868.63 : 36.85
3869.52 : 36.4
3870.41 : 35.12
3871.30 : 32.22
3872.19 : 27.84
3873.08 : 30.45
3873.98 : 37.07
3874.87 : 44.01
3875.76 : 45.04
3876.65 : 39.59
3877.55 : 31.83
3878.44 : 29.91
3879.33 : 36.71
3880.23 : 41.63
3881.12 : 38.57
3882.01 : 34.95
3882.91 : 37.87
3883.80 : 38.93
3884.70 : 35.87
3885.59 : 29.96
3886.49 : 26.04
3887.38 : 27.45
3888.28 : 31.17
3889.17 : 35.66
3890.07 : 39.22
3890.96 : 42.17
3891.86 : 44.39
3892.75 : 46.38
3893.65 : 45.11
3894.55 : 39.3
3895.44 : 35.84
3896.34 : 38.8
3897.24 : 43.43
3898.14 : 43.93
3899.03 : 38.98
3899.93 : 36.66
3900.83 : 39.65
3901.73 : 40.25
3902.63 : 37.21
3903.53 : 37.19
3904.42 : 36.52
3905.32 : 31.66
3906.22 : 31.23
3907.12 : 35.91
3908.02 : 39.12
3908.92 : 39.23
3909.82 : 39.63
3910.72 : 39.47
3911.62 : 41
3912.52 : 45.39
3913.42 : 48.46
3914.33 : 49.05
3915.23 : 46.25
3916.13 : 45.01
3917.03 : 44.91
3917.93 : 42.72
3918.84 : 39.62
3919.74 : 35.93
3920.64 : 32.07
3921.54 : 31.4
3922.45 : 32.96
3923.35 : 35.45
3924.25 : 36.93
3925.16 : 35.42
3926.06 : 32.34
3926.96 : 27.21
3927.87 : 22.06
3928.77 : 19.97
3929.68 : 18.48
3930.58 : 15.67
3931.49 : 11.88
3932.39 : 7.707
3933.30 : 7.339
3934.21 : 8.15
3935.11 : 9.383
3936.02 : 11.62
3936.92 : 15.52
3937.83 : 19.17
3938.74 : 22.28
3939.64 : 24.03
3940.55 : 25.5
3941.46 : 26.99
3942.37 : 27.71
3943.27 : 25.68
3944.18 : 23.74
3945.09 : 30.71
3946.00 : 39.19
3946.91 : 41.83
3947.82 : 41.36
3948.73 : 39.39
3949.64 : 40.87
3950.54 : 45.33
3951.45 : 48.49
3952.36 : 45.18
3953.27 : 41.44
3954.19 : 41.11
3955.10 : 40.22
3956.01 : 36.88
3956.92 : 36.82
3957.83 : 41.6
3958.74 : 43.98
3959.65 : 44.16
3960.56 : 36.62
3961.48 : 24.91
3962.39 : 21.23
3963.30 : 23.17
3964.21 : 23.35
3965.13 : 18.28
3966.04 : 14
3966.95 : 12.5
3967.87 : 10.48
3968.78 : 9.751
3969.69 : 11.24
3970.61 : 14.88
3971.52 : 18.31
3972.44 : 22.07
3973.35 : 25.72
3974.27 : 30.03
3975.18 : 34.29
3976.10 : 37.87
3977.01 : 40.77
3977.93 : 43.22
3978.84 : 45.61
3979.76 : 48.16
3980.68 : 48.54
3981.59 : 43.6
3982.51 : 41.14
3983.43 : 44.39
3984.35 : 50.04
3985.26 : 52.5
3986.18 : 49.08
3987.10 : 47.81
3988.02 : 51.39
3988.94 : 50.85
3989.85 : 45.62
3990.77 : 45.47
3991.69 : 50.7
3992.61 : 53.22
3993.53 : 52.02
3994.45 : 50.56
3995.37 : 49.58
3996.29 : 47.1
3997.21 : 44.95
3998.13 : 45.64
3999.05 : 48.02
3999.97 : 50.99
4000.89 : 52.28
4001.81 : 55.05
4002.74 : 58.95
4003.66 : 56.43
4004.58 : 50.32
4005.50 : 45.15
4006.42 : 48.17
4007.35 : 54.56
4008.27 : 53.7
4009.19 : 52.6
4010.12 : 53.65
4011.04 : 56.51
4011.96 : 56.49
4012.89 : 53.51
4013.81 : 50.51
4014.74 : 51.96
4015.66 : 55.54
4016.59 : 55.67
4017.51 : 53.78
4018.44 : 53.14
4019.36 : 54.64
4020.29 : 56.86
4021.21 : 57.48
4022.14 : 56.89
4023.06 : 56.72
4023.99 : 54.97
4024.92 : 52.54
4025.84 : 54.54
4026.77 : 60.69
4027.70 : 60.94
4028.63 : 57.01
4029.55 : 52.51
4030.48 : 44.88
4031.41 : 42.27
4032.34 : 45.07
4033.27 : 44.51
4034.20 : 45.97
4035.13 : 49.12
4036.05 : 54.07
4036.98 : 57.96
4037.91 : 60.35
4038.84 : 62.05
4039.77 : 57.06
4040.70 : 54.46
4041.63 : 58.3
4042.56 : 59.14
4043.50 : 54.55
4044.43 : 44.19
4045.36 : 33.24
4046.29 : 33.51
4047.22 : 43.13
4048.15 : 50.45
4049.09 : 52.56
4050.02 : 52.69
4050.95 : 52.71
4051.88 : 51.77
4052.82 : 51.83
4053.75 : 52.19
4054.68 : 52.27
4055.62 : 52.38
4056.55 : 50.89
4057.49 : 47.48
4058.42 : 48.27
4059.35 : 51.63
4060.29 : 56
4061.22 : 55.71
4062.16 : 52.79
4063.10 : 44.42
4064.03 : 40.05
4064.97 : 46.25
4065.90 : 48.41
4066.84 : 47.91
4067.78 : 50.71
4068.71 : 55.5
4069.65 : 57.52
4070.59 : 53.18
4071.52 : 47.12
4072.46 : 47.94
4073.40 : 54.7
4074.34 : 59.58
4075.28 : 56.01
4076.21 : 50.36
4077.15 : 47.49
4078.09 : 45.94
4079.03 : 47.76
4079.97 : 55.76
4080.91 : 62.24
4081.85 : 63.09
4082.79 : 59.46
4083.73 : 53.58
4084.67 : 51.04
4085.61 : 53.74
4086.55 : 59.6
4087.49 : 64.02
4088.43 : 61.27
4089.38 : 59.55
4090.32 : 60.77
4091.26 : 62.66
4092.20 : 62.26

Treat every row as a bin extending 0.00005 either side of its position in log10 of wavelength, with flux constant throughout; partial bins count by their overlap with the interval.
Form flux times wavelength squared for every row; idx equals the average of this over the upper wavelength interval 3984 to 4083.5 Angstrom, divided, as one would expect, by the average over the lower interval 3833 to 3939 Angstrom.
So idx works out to 1.66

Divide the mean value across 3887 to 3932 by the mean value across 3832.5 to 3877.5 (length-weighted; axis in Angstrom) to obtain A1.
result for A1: 1.08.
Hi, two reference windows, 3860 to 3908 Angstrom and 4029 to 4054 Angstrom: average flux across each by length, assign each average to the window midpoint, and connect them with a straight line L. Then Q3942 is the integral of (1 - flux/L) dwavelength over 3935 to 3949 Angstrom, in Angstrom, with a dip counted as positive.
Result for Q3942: 5.1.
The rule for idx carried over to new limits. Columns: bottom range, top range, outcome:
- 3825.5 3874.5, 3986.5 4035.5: 1.77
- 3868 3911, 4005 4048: 1.51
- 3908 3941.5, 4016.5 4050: 1.88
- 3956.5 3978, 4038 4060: 2.02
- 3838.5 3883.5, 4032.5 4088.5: 1.62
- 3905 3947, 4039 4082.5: 1.83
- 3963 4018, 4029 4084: 1.23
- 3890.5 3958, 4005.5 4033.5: 1.64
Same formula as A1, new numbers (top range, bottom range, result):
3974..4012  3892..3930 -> 1.29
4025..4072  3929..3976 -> 1.92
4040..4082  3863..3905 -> 1.36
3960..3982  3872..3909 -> 0.74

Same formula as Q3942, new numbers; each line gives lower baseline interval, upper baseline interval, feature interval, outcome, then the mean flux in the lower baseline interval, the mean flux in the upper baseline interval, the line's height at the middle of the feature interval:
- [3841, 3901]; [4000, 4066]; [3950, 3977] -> 9.3 Angstrom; 36.7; 52.1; 45.5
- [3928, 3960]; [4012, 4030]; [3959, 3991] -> 5.2 Angstrom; 29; 55.3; 39.6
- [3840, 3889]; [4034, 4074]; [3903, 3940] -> 8.8 Angstrom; 35.5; 51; 40.2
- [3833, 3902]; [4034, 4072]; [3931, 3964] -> 9.8 Angstrom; 35.2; 51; 42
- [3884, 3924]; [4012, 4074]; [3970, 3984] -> 3.0 Angstrom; 38.6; 51.8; 45.5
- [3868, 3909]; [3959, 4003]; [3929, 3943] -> 7.7 Angstrom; 37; 38.3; 37.7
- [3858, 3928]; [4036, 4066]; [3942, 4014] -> 6.8 Angstrom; 37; 51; 44.5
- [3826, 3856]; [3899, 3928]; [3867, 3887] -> -0.8 Angstrom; 30.6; 37.9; 34.3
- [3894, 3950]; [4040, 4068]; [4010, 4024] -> -3.2 Angstrom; 32.3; 49.7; 44.8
